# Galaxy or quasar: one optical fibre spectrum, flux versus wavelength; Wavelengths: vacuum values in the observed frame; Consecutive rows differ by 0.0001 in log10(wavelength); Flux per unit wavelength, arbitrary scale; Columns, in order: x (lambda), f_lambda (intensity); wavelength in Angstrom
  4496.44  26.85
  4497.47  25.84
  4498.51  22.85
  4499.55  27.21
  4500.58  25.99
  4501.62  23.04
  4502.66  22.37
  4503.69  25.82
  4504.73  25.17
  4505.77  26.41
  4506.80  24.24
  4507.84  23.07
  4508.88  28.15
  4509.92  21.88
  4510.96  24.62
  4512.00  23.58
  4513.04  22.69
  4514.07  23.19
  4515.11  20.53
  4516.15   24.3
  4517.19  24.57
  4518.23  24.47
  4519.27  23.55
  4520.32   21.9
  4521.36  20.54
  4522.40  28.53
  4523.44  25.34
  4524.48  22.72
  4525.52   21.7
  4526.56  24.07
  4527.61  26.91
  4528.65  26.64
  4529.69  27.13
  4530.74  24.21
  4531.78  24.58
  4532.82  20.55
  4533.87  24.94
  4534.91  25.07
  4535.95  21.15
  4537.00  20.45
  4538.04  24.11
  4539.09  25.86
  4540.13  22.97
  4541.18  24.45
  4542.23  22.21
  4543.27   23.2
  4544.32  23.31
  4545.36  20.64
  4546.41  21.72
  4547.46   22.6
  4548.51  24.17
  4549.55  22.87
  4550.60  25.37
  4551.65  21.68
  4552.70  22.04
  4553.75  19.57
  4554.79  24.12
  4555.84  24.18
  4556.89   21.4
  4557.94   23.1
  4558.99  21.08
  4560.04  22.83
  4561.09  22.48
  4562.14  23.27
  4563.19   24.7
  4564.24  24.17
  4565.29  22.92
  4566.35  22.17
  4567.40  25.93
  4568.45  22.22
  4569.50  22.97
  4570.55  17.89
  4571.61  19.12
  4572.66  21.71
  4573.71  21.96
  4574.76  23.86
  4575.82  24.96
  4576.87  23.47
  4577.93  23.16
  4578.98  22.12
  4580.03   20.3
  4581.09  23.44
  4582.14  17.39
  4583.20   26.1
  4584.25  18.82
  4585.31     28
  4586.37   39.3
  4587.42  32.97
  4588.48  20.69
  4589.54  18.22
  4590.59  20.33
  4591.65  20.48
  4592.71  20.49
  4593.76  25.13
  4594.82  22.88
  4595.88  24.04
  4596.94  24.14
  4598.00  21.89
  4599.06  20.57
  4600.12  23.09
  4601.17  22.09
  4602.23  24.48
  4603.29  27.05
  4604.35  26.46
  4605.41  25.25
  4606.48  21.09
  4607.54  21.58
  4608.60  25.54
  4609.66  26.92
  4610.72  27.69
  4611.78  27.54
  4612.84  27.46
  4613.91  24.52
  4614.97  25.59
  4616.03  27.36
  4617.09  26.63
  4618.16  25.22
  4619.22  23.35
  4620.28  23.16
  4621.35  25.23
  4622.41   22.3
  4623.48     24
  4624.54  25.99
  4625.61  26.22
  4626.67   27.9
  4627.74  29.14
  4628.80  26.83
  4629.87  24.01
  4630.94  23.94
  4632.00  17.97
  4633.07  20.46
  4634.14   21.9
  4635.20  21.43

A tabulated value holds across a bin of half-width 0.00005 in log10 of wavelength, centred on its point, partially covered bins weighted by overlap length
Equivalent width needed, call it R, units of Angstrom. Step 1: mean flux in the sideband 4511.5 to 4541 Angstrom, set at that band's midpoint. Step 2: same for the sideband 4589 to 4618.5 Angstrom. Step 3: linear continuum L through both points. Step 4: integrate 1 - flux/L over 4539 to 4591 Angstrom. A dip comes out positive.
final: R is 1.9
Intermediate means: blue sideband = 23.8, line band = 23.1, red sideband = 24.1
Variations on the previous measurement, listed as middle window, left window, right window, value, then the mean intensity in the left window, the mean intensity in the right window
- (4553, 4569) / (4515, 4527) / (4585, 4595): 0.9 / 23.6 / 24.9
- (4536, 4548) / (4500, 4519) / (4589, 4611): 0.5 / 24.1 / 23.3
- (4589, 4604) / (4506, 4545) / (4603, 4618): 1.7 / 23.8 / 25.7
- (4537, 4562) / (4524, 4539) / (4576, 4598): 1.0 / 23.9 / 23.6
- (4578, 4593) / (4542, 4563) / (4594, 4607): -0.1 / 22.6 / 23.6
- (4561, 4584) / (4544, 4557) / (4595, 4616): 0.9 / 22.6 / 24.6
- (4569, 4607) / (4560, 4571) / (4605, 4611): 0.9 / 22.9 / 24.5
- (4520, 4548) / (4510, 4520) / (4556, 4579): -0.6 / 23.4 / 22.6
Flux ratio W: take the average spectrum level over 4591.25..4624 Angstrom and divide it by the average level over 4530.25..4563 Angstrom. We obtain 1.1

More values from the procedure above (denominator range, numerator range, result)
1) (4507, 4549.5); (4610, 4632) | 1.08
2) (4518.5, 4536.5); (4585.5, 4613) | 1.02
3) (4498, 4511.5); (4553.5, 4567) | 0.93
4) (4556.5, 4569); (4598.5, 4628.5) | 1.09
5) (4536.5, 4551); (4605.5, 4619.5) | 1.10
